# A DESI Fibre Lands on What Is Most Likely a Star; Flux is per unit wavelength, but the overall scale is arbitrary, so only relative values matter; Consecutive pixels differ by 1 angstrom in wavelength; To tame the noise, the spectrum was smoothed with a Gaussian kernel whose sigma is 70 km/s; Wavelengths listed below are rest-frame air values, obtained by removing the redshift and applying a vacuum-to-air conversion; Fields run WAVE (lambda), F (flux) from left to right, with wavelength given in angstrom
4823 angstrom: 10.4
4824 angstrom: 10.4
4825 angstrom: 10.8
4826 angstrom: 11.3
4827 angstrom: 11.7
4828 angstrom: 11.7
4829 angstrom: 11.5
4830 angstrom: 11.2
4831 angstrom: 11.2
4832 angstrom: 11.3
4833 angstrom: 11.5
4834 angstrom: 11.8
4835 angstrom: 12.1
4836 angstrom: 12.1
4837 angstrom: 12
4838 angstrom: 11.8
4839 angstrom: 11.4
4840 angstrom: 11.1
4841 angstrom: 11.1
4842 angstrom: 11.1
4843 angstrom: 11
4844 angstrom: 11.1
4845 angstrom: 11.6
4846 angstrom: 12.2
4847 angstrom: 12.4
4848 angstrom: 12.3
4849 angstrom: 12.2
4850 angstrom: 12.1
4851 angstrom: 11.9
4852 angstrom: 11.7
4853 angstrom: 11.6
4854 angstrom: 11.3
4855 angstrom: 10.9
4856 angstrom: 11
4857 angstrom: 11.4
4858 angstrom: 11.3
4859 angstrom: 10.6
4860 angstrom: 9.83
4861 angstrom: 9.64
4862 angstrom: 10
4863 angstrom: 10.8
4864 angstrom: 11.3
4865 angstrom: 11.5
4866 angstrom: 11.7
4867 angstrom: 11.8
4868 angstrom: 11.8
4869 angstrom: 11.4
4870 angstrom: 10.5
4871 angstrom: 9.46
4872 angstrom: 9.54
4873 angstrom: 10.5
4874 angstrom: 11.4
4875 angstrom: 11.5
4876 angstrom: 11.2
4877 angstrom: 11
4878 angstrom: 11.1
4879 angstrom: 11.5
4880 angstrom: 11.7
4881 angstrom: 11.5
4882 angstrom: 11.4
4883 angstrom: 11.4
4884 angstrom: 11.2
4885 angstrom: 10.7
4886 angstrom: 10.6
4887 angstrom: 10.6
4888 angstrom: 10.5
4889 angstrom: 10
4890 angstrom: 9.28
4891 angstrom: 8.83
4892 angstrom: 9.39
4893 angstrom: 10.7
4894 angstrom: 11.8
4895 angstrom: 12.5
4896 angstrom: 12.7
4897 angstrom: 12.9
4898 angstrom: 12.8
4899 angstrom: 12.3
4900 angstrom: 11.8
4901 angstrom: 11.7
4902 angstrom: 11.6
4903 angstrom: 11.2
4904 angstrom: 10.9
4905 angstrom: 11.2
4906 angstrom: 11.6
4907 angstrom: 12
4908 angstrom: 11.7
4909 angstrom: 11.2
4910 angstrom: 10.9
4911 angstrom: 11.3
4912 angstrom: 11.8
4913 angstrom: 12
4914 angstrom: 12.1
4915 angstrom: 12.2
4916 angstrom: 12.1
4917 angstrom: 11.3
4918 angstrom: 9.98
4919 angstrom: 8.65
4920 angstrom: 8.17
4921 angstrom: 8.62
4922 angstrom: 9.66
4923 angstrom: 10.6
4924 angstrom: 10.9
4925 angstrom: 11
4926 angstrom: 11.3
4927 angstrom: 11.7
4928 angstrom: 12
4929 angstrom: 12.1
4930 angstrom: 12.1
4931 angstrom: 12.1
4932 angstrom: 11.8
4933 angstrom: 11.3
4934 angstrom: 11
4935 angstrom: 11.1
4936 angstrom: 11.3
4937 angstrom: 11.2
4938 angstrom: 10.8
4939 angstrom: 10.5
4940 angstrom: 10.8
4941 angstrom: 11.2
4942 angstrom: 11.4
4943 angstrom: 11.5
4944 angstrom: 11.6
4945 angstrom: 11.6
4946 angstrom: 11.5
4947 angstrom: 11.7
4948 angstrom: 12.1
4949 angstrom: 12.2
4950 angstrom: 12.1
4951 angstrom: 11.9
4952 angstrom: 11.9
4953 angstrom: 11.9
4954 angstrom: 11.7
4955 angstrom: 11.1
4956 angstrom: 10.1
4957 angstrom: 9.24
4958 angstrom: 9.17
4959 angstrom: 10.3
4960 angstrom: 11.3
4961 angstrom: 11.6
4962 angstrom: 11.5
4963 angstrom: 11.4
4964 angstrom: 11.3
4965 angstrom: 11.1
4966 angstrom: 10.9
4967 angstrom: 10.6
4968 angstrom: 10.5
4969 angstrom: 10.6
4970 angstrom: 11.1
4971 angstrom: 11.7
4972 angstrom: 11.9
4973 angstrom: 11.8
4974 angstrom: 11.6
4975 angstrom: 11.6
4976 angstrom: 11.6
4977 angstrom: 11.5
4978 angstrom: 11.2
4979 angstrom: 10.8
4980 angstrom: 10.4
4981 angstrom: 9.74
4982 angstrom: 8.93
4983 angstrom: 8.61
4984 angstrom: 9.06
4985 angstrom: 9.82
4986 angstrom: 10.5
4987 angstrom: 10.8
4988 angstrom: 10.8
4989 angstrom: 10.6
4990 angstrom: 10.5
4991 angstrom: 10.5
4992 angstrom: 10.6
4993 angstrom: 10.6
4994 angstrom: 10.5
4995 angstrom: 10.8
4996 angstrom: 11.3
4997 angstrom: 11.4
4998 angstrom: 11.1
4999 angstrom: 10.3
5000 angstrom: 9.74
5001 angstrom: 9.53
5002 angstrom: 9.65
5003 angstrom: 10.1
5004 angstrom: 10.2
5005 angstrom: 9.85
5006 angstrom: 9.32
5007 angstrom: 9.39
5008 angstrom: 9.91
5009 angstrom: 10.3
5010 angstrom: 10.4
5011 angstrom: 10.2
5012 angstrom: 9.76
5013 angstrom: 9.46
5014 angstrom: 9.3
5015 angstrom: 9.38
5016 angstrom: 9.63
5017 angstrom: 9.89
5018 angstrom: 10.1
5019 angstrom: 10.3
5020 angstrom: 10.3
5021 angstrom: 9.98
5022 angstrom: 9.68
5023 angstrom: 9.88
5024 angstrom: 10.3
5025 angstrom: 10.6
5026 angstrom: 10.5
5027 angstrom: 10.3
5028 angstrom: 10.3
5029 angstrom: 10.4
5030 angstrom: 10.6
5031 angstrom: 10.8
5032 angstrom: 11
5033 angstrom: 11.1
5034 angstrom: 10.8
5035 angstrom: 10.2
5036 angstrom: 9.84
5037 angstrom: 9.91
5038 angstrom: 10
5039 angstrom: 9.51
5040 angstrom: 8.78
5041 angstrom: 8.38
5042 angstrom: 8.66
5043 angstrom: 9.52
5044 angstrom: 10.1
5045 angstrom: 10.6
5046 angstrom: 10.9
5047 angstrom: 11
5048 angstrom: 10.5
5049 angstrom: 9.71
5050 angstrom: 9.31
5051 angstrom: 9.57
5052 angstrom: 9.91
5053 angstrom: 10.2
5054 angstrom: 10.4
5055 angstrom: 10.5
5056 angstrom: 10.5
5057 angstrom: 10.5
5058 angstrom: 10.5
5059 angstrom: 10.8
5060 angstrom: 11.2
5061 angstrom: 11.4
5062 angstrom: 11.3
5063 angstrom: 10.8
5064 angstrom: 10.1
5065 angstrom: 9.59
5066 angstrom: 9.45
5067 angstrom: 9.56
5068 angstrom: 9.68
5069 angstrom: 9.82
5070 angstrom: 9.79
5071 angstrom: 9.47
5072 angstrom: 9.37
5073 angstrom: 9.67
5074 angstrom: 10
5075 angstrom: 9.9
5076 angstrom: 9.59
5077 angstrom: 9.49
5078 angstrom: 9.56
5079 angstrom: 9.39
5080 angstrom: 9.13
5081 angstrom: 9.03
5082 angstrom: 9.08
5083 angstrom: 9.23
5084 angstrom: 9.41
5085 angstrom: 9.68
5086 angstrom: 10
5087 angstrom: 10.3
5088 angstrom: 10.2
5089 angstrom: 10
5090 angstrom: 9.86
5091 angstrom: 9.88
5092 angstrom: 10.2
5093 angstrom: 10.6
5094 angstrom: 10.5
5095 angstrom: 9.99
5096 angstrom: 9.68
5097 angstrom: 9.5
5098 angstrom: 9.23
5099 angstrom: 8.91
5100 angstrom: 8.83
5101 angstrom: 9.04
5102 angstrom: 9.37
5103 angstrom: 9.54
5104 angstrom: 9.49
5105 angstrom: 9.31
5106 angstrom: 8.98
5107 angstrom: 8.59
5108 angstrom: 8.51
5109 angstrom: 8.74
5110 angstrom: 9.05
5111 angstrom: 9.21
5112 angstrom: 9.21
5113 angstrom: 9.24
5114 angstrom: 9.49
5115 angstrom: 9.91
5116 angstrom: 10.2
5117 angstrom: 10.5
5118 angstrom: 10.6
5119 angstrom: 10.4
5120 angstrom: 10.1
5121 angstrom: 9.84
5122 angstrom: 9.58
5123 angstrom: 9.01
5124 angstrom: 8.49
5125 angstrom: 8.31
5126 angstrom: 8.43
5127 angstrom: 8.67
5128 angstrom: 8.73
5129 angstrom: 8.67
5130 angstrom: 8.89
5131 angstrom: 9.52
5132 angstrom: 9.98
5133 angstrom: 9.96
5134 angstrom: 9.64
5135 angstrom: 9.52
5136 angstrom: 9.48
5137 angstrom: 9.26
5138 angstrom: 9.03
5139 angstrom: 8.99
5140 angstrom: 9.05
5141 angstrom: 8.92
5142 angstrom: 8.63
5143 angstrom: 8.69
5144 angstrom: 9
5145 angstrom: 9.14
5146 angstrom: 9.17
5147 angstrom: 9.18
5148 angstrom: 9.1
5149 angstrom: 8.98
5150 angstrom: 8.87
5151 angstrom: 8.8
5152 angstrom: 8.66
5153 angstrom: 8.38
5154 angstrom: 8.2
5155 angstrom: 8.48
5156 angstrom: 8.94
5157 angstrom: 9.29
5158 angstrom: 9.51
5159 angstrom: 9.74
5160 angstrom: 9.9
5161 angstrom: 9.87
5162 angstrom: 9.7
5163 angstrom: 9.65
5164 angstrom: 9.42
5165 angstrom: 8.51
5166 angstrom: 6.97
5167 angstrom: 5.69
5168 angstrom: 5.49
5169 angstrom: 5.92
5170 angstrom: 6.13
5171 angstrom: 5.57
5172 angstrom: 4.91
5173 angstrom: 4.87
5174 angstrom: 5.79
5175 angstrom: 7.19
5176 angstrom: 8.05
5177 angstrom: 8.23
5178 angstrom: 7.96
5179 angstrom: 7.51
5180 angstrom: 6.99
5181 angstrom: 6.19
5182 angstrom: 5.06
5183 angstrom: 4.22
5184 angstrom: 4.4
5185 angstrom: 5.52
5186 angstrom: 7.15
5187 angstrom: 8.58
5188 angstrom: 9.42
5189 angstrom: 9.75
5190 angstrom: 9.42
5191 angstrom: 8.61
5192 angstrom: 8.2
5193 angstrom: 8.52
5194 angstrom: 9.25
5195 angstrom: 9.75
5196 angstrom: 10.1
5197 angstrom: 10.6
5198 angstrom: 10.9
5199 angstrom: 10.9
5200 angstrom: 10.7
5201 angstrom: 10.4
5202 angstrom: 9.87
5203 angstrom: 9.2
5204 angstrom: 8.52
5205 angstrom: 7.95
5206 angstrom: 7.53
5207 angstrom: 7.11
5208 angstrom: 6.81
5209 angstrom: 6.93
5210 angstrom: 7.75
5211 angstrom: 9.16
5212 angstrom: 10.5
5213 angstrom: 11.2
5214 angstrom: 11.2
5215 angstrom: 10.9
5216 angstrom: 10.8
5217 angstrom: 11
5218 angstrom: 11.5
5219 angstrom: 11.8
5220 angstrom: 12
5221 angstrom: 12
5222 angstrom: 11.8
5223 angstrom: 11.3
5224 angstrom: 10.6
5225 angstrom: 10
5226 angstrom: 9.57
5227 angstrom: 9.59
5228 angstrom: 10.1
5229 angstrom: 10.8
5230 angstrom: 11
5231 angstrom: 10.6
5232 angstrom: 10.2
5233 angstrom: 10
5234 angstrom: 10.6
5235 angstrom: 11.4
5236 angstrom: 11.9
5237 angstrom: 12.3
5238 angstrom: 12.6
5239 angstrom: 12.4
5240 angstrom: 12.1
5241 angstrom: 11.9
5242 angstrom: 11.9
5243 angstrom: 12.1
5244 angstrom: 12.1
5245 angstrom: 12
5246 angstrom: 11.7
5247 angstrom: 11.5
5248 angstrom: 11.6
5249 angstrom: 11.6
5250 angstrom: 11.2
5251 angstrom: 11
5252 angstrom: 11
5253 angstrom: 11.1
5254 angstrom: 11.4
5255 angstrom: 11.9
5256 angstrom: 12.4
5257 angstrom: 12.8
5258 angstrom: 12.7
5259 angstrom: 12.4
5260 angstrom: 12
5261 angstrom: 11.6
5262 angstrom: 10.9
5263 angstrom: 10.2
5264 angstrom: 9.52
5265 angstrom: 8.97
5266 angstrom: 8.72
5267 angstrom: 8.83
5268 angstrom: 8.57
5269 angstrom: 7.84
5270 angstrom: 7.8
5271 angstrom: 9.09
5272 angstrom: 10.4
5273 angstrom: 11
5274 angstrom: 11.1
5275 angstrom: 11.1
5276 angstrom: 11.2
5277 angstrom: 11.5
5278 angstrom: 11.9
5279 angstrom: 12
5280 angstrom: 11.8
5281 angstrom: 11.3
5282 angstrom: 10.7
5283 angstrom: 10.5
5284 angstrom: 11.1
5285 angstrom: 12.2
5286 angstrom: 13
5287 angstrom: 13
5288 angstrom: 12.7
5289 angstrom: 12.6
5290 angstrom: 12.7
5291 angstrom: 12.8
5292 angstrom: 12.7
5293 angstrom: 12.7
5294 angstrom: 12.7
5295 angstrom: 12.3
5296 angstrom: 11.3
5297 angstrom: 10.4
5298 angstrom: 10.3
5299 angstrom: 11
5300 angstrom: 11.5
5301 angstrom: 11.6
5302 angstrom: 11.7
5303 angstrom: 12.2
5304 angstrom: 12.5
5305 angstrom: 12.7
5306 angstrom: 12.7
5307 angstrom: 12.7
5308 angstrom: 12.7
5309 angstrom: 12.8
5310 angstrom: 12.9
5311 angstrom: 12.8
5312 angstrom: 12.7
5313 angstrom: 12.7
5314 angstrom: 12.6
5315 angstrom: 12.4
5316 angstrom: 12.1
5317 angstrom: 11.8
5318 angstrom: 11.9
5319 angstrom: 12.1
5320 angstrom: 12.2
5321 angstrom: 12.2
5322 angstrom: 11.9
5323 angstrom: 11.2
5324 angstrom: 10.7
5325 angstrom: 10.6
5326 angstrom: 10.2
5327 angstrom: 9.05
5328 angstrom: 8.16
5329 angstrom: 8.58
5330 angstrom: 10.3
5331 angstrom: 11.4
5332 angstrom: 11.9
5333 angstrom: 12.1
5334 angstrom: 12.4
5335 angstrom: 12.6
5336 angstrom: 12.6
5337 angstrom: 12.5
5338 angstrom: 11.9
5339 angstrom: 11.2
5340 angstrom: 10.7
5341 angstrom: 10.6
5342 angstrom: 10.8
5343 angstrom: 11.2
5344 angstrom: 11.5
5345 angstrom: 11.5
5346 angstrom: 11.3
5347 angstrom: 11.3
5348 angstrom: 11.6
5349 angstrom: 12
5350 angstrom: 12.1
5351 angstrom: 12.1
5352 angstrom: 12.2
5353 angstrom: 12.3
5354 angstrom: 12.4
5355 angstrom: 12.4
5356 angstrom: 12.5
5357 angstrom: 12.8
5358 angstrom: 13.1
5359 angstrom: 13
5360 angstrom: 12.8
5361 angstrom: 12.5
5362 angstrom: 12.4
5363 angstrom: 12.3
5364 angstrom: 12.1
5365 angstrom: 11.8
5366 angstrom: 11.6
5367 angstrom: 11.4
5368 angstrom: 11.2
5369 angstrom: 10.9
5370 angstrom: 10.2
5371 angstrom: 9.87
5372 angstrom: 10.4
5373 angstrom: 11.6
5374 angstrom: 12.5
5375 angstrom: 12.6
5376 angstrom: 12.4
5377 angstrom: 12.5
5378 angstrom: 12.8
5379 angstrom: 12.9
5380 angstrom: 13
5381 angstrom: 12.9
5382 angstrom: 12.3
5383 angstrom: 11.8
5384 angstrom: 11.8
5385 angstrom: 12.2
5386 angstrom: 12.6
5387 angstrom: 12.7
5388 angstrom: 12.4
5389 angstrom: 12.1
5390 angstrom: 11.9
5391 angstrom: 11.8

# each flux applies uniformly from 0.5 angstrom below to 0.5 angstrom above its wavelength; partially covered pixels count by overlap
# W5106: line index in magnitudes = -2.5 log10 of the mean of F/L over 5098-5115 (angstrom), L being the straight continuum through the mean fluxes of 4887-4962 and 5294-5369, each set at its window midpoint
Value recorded 0.25 mag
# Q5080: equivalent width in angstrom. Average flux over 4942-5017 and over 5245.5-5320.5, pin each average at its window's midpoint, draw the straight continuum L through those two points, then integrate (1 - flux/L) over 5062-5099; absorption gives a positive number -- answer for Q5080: 4.1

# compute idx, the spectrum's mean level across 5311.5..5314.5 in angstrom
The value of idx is 12.7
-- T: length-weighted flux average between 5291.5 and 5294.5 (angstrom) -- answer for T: 12.7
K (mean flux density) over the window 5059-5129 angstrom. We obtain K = 9.61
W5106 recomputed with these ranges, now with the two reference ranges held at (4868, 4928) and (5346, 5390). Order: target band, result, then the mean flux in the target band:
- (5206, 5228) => 0.16 mag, 10.1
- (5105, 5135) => 0.23 mag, 9.33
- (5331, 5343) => 0.03 mag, 11.7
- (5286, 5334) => 0.01 mag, 11.8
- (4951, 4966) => 0.02 mag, 11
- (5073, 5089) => 0.19 mag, 9.61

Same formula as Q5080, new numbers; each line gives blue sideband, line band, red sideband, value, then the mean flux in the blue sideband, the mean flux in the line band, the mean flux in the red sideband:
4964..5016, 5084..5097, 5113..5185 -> -1.2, 10.4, 10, 8.41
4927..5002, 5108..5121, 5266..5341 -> 1.8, 11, 9.68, 11.5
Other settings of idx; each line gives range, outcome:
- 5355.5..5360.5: 12.8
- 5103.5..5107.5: 9.09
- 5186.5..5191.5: 9.16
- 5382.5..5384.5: 11.8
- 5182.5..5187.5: 5.97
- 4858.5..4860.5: 10.2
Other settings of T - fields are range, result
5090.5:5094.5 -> 10.3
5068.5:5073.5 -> 9.62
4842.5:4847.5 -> 11.7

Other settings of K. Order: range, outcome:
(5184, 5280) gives 10.4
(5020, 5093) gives 10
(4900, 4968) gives 11.2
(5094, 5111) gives 9.21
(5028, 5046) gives 10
